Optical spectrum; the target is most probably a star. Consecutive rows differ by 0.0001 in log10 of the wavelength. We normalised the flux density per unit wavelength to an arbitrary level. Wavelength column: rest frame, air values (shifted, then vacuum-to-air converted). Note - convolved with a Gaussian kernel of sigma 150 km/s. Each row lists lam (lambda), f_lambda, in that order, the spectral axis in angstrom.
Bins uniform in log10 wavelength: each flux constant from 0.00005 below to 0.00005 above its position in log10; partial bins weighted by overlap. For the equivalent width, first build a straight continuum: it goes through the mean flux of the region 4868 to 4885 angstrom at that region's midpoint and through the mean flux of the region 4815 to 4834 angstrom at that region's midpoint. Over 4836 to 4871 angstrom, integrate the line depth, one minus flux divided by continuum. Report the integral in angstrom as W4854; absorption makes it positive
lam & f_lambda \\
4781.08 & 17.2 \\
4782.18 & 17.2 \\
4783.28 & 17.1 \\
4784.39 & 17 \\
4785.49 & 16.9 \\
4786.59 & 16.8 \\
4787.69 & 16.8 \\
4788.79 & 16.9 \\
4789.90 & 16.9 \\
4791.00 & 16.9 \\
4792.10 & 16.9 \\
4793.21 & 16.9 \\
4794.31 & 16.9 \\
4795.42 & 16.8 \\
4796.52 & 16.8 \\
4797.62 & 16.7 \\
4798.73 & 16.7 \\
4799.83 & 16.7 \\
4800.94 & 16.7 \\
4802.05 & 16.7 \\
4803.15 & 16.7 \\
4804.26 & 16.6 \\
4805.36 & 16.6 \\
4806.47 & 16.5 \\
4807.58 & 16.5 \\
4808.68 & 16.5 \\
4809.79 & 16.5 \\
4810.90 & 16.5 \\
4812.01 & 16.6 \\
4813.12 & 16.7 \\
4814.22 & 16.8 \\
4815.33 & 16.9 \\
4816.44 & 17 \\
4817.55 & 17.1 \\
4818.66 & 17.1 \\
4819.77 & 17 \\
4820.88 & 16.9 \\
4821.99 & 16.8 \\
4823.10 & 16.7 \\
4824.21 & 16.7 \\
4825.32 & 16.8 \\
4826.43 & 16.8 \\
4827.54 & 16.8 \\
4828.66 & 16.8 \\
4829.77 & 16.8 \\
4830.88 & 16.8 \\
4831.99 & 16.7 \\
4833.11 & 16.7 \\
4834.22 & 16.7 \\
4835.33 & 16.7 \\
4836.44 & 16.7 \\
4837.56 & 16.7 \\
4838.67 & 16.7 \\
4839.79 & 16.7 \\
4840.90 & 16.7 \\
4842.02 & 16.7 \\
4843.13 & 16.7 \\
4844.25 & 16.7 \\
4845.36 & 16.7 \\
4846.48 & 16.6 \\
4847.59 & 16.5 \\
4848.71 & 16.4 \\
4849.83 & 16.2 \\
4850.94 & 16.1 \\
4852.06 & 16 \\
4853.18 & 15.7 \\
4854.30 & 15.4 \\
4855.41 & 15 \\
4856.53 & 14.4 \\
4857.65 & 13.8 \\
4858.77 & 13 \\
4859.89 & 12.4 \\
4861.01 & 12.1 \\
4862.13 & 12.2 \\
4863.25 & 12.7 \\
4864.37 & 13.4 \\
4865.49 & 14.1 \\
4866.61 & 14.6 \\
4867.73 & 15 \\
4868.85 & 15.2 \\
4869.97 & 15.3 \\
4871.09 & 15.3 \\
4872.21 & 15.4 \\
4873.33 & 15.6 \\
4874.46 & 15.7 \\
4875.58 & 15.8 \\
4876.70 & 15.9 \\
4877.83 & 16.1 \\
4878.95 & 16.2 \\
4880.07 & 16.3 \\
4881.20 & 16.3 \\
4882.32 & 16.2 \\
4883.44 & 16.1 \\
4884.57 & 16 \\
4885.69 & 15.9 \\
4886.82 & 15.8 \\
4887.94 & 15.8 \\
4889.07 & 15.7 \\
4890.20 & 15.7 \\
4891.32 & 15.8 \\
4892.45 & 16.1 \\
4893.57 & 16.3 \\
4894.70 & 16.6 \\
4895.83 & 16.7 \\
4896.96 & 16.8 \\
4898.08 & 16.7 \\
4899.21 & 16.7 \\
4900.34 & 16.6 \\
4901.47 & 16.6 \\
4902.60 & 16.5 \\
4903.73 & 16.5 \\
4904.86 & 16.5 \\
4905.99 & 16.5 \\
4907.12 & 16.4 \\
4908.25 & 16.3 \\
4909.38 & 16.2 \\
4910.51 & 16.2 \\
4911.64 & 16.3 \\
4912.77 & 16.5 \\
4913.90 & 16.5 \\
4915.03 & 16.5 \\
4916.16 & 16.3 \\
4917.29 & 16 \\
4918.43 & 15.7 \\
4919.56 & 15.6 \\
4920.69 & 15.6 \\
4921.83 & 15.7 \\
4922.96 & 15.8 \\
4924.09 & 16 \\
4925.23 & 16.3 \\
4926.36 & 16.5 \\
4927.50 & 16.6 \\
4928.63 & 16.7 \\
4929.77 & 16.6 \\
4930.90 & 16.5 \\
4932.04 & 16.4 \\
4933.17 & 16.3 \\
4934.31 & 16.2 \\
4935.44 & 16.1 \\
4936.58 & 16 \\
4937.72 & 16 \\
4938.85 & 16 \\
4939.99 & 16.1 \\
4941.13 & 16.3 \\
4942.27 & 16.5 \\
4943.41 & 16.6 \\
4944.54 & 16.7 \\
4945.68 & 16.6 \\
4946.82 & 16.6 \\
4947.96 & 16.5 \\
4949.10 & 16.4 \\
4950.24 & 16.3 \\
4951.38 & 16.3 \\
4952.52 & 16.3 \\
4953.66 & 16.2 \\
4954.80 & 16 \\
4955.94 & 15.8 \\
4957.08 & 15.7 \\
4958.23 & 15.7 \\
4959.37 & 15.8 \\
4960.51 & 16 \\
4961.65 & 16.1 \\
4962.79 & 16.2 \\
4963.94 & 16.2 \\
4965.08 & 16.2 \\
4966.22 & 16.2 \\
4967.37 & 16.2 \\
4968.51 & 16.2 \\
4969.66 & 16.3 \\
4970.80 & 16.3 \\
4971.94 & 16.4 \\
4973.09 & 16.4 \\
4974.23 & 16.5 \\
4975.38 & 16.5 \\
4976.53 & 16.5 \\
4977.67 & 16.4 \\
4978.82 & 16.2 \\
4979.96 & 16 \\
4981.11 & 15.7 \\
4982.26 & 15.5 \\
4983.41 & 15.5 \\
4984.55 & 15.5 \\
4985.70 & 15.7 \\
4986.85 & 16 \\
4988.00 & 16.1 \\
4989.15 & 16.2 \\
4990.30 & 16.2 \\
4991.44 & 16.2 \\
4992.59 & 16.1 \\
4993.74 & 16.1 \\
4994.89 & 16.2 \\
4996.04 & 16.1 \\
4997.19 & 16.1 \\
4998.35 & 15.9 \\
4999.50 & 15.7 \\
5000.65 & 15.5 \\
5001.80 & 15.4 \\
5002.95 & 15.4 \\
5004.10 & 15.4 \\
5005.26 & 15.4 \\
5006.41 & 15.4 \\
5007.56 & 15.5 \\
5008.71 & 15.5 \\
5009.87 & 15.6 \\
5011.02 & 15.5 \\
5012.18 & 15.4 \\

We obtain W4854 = 2.3 angstrom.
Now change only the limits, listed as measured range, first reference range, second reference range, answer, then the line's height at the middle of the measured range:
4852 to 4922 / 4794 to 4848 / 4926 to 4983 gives 3.75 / 16.5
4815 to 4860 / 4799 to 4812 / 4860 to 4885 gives -1.33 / 15.8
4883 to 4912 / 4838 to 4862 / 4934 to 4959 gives -0.79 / 15.8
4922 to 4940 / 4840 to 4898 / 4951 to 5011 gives -0.56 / 15.8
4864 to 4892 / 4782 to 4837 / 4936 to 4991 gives 1.56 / 16.5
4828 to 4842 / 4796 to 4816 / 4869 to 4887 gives -0.34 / 16.3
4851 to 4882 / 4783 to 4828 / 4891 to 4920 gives 3.23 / 16.5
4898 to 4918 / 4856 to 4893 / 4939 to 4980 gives -1.17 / 15.5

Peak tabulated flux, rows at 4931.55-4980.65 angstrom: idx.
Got 16.7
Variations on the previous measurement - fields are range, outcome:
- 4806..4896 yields 17.1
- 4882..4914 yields 16.8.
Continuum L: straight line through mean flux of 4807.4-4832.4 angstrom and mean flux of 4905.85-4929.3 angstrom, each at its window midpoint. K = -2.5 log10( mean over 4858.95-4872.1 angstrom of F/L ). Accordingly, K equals 0.19 mag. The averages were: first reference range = 16.8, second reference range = 16.2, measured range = 13.9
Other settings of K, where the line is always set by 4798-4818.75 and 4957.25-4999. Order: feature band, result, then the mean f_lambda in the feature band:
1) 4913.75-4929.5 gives 0.011 mag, 16.1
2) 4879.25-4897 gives 0.020 mag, 16.1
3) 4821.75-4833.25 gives -0.009 mag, 16.8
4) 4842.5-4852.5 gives 0.007 mag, 16.4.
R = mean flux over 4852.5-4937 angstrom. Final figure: 15.7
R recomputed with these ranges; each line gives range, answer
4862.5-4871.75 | 14.4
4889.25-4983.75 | 16.2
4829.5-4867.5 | 15.5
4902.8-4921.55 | 16.2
